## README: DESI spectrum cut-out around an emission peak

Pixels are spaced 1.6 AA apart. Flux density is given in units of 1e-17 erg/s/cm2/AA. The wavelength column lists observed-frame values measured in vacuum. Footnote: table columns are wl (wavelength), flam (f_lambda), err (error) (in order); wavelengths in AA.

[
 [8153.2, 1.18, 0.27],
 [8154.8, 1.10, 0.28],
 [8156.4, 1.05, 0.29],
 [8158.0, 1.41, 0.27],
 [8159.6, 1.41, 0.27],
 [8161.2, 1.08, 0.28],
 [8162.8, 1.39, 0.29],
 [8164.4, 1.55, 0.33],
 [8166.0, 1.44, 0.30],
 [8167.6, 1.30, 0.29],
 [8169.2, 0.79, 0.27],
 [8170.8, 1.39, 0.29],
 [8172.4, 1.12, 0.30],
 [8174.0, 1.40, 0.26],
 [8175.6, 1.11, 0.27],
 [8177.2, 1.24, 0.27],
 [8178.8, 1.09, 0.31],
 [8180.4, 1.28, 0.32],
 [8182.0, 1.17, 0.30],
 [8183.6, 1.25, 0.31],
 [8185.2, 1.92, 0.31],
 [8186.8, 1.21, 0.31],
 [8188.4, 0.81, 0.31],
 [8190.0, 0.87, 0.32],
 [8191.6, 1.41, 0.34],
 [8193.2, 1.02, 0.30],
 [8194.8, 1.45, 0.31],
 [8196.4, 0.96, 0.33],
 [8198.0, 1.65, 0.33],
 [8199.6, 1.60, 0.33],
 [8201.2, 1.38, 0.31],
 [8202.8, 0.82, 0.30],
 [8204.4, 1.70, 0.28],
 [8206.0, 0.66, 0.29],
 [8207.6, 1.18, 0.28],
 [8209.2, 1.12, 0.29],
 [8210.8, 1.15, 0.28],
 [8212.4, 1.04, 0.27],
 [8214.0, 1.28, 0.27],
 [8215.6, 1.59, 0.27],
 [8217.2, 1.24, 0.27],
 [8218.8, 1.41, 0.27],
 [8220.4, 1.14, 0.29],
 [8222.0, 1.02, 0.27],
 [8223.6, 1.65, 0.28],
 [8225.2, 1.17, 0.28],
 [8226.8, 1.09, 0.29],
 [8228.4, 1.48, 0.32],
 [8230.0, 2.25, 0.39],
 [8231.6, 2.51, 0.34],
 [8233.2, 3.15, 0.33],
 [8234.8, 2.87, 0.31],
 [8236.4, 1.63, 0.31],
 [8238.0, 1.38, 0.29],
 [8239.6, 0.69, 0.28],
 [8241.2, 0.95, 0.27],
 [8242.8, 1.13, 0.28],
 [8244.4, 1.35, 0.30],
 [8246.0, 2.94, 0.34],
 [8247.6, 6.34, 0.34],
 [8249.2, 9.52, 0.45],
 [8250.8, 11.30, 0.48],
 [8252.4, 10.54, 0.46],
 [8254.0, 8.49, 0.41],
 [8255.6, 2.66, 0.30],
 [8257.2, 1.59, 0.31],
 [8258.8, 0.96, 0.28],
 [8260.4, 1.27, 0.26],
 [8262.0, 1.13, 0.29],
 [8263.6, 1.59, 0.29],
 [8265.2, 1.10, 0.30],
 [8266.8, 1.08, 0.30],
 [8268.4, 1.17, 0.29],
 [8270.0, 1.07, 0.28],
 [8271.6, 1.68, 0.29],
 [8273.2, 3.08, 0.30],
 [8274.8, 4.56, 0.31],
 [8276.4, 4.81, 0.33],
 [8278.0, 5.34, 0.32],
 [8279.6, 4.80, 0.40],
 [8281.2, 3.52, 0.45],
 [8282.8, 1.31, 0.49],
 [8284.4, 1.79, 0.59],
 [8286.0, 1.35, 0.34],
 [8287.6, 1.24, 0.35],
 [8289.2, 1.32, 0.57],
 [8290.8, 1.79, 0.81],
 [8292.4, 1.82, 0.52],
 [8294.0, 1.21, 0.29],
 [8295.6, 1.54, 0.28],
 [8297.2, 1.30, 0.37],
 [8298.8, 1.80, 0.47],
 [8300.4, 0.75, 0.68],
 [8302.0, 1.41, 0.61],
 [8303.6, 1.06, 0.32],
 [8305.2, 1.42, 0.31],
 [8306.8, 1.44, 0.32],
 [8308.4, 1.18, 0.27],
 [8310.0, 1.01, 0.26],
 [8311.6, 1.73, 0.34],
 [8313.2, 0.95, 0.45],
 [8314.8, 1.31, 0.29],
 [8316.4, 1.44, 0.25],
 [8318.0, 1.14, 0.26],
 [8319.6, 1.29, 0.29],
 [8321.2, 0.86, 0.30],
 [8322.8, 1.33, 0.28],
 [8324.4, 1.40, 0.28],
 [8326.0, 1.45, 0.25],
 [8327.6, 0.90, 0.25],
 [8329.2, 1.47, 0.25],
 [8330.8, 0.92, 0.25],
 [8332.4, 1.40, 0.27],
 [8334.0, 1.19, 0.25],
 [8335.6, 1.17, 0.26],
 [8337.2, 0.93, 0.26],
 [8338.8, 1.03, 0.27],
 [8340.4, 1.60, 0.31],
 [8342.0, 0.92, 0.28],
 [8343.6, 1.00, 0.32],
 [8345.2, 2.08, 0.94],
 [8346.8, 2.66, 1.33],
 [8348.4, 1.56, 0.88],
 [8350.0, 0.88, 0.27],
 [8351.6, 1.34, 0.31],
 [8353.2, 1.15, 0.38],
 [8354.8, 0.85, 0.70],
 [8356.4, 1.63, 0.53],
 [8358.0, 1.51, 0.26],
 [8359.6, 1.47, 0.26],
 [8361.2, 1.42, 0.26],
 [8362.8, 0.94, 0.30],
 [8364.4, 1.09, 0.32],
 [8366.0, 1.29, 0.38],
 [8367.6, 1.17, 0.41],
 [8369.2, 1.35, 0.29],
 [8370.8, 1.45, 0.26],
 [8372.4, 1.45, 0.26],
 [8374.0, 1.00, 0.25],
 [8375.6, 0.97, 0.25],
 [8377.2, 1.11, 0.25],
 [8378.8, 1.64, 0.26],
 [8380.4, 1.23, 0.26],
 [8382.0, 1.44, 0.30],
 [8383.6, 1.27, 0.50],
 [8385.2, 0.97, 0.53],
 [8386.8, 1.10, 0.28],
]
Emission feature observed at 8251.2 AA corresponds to H-alpha 6563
